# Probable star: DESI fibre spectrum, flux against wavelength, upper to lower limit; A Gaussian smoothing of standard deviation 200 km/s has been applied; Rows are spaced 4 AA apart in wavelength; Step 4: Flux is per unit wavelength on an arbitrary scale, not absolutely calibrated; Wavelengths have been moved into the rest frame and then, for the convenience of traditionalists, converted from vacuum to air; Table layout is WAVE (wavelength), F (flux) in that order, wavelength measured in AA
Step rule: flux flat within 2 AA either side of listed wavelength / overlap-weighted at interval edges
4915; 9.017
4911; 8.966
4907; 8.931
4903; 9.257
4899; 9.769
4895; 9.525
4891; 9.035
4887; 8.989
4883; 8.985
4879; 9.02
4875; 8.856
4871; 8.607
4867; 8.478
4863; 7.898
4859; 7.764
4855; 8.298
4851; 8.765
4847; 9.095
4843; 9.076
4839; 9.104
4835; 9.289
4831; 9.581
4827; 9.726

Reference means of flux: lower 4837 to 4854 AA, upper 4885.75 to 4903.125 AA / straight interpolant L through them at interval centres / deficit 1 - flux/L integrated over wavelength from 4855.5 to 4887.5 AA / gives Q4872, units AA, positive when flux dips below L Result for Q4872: 2.2 AA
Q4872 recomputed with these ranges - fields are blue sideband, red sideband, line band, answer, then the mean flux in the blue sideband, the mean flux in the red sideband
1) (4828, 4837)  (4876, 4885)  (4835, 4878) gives 2.76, 9.47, 8.99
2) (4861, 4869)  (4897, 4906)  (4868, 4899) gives -0.73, 8.19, 9.45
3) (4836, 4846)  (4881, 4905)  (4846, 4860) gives 1.01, 9.11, 9.26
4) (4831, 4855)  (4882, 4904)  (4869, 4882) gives 0.50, 9.04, 9.27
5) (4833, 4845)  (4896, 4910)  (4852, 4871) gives 2.09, 9.16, 9.31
